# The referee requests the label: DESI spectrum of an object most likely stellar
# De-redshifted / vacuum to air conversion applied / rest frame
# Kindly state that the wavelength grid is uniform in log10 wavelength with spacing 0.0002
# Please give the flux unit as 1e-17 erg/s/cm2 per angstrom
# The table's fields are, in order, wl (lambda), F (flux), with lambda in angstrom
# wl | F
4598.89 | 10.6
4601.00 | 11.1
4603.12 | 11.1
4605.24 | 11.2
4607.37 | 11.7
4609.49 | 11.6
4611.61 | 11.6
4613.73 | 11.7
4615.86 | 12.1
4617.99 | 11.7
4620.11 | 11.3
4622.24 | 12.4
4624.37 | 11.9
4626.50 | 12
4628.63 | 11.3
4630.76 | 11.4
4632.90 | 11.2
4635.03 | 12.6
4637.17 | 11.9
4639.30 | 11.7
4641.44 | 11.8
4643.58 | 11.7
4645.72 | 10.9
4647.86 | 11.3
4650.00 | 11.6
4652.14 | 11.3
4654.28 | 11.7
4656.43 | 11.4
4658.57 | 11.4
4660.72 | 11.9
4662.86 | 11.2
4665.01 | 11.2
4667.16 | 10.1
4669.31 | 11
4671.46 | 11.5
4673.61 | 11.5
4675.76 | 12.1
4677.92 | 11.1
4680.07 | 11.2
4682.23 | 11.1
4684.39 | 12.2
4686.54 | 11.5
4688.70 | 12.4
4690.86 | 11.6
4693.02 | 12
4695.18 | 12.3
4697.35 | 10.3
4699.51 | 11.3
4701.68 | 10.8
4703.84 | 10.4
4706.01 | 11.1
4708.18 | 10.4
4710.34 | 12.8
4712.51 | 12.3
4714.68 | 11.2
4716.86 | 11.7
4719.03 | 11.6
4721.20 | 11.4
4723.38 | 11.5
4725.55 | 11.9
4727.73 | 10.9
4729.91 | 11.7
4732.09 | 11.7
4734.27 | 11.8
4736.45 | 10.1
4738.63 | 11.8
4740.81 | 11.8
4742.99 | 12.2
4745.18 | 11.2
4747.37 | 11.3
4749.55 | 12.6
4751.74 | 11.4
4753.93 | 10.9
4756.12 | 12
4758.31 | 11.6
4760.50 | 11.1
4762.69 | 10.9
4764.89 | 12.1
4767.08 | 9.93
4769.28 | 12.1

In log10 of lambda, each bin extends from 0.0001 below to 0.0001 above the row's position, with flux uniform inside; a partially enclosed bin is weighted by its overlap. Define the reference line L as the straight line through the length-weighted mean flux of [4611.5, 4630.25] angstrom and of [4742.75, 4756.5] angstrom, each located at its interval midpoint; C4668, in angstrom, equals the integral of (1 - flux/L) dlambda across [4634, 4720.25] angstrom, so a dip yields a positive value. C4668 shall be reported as 1.65 angstrom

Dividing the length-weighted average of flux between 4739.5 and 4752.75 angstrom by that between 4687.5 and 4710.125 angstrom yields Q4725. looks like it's 1.0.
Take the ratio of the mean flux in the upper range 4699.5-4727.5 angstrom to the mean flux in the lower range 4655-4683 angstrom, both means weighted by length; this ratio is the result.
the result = 1.01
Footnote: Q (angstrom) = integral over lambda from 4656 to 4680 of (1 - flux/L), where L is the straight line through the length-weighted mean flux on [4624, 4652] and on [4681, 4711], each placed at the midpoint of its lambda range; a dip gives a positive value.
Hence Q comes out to 0.4 angstrom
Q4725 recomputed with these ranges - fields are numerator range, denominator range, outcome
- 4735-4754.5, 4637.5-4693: 1.00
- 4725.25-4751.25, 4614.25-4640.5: 0.98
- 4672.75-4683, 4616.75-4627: 0.96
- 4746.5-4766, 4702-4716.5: 1.02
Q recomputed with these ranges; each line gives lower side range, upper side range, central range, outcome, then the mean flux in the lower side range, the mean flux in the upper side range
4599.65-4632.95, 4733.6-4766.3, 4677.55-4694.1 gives -0.2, 11.6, 11.5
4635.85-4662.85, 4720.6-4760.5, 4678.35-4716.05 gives 0.3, 11.5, 11.5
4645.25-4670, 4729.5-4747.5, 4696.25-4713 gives 0.4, 11.3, 11.5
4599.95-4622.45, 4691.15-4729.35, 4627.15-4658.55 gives -0.1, 11.6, 11.4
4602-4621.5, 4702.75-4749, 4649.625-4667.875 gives 0.3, 11.6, 11.5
